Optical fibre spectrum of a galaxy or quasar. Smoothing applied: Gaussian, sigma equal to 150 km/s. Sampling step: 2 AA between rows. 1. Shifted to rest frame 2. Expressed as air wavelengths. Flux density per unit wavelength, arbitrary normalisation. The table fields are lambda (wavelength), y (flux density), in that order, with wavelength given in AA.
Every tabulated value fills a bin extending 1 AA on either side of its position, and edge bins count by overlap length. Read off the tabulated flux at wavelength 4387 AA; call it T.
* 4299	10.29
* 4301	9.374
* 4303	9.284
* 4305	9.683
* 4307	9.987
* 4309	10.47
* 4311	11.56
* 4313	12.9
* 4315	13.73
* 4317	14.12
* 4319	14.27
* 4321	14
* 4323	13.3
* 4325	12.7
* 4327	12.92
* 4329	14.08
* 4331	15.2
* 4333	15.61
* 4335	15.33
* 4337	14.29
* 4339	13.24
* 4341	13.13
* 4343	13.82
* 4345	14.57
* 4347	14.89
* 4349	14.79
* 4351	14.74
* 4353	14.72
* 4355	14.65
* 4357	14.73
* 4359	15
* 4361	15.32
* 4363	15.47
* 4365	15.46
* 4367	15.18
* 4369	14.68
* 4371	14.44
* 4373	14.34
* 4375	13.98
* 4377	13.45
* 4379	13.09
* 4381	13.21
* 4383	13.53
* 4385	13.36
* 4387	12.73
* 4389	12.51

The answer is 12.73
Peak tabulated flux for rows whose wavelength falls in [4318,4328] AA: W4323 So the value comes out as 14.27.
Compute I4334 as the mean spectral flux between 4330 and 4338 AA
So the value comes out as 15.1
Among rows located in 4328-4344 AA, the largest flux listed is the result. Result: 15.61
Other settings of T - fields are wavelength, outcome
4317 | 14.12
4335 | 15.33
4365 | 15.46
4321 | 14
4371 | 14.44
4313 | 12.9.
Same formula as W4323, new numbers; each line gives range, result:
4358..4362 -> 15.32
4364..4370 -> 15.46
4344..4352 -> 14.89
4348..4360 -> 15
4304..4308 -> 9.987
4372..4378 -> 14.34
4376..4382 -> 13.45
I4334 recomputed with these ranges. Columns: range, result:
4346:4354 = 14.8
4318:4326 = 13.6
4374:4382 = 13.4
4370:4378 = 14.1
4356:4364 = 15.1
